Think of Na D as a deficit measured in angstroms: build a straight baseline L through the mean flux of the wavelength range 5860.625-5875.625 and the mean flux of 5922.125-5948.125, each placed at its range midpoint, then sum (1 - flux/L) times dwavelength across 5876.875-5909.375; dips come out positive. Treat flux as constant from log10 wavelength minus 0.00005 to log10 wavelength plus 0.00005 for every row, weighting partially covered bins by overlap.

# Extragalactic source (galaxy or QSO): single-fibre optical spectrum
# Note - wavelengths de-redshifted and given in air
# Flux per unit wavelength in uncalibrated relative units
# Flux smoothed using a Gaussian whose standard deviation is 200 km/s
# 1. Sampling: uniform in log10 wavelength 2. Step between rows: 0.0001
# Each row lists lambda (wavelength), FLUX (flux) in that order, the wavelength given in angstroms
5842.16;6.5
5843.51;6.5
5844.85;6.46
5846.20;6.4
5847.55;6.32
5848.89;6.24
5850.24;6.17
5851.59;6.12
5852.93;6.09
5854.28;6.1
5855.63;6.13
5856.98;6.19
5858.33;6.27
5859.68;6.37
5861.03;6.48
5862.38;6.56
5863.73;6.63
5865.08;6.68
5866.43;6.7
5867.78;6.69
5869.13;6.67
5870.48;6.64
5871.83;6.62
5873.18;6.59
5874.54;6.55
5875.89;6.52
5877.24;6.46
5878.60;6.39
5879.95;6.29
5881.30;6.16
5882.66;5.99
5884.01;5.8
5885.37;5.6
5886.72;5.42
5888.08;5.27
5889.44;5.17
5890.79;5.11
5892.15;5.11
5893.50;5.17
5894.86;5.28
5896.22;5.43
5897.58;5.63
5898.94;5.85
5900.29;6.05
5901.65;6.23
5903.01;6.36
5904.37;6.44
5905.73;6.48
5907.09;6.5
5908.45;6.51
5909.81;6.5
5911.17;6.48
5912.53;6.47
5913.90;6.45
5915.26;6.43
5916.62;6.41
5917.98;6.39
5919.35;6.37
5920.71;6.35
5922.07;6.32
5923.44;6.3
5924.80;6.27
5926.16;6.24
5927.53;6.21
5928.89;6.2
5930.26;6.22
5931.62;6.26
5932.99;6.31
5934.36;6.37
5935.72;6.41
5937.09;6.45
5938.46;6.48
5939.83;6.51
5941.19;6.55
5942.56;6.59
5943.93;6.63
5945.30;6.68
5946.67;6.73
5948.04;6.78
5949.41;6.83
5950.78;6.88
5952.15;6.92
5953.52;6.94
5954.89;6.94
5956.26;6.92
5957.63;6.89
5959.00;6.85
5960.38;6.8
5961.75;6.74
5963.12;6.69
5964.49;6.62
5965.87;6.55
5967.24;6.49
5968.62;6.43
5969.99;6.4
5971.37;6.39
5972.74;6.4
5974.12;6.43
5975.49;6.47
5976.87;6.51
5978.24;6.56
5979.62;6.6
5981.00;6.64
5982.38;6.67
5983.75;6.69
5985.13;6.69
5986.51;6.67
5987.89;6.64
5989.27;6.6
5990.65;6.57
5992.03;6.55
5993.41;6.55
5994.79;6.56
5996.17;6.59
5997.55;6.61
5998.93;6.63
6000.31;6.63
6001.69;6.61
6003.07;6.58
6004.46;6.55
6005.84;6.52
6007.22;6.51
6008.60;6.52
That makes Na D 3.4 angstroms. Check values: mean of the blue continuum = 6.62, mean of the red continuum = 6.42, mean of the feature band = 5.86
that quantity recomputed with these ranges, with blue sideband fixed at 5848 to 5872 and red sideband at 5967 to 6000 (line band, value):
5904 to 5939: 0.56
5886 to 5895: 1.71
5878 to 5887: 0.65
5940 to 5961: -0.88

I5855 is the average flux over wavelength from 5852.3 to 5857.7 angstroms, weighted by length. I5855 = 6.12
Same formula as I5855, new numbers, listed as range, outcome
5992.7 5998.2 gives 6.58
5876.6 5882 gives 6.32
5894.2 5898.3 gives 5.44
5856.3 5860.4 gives 6.27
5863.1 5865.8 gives 6.66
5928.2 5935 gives 6.27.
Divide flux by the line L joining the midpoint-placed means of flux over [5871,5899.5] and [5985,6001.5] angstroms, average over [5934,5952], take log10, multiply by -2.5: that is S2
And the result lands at -0.06 mag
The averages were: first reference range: 5.83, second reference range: 6.6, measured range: 6.62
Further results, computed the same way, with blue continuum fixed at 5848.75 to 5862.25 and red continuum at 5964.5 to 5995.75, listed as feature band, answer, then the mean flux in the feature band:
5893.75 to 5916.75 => 0.03 mag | 6.18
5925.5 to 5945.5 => 0.01 mag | 6.4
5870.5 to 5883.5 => -0.02 mag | 6.4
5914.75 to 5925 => 0.01 mag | 6.36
